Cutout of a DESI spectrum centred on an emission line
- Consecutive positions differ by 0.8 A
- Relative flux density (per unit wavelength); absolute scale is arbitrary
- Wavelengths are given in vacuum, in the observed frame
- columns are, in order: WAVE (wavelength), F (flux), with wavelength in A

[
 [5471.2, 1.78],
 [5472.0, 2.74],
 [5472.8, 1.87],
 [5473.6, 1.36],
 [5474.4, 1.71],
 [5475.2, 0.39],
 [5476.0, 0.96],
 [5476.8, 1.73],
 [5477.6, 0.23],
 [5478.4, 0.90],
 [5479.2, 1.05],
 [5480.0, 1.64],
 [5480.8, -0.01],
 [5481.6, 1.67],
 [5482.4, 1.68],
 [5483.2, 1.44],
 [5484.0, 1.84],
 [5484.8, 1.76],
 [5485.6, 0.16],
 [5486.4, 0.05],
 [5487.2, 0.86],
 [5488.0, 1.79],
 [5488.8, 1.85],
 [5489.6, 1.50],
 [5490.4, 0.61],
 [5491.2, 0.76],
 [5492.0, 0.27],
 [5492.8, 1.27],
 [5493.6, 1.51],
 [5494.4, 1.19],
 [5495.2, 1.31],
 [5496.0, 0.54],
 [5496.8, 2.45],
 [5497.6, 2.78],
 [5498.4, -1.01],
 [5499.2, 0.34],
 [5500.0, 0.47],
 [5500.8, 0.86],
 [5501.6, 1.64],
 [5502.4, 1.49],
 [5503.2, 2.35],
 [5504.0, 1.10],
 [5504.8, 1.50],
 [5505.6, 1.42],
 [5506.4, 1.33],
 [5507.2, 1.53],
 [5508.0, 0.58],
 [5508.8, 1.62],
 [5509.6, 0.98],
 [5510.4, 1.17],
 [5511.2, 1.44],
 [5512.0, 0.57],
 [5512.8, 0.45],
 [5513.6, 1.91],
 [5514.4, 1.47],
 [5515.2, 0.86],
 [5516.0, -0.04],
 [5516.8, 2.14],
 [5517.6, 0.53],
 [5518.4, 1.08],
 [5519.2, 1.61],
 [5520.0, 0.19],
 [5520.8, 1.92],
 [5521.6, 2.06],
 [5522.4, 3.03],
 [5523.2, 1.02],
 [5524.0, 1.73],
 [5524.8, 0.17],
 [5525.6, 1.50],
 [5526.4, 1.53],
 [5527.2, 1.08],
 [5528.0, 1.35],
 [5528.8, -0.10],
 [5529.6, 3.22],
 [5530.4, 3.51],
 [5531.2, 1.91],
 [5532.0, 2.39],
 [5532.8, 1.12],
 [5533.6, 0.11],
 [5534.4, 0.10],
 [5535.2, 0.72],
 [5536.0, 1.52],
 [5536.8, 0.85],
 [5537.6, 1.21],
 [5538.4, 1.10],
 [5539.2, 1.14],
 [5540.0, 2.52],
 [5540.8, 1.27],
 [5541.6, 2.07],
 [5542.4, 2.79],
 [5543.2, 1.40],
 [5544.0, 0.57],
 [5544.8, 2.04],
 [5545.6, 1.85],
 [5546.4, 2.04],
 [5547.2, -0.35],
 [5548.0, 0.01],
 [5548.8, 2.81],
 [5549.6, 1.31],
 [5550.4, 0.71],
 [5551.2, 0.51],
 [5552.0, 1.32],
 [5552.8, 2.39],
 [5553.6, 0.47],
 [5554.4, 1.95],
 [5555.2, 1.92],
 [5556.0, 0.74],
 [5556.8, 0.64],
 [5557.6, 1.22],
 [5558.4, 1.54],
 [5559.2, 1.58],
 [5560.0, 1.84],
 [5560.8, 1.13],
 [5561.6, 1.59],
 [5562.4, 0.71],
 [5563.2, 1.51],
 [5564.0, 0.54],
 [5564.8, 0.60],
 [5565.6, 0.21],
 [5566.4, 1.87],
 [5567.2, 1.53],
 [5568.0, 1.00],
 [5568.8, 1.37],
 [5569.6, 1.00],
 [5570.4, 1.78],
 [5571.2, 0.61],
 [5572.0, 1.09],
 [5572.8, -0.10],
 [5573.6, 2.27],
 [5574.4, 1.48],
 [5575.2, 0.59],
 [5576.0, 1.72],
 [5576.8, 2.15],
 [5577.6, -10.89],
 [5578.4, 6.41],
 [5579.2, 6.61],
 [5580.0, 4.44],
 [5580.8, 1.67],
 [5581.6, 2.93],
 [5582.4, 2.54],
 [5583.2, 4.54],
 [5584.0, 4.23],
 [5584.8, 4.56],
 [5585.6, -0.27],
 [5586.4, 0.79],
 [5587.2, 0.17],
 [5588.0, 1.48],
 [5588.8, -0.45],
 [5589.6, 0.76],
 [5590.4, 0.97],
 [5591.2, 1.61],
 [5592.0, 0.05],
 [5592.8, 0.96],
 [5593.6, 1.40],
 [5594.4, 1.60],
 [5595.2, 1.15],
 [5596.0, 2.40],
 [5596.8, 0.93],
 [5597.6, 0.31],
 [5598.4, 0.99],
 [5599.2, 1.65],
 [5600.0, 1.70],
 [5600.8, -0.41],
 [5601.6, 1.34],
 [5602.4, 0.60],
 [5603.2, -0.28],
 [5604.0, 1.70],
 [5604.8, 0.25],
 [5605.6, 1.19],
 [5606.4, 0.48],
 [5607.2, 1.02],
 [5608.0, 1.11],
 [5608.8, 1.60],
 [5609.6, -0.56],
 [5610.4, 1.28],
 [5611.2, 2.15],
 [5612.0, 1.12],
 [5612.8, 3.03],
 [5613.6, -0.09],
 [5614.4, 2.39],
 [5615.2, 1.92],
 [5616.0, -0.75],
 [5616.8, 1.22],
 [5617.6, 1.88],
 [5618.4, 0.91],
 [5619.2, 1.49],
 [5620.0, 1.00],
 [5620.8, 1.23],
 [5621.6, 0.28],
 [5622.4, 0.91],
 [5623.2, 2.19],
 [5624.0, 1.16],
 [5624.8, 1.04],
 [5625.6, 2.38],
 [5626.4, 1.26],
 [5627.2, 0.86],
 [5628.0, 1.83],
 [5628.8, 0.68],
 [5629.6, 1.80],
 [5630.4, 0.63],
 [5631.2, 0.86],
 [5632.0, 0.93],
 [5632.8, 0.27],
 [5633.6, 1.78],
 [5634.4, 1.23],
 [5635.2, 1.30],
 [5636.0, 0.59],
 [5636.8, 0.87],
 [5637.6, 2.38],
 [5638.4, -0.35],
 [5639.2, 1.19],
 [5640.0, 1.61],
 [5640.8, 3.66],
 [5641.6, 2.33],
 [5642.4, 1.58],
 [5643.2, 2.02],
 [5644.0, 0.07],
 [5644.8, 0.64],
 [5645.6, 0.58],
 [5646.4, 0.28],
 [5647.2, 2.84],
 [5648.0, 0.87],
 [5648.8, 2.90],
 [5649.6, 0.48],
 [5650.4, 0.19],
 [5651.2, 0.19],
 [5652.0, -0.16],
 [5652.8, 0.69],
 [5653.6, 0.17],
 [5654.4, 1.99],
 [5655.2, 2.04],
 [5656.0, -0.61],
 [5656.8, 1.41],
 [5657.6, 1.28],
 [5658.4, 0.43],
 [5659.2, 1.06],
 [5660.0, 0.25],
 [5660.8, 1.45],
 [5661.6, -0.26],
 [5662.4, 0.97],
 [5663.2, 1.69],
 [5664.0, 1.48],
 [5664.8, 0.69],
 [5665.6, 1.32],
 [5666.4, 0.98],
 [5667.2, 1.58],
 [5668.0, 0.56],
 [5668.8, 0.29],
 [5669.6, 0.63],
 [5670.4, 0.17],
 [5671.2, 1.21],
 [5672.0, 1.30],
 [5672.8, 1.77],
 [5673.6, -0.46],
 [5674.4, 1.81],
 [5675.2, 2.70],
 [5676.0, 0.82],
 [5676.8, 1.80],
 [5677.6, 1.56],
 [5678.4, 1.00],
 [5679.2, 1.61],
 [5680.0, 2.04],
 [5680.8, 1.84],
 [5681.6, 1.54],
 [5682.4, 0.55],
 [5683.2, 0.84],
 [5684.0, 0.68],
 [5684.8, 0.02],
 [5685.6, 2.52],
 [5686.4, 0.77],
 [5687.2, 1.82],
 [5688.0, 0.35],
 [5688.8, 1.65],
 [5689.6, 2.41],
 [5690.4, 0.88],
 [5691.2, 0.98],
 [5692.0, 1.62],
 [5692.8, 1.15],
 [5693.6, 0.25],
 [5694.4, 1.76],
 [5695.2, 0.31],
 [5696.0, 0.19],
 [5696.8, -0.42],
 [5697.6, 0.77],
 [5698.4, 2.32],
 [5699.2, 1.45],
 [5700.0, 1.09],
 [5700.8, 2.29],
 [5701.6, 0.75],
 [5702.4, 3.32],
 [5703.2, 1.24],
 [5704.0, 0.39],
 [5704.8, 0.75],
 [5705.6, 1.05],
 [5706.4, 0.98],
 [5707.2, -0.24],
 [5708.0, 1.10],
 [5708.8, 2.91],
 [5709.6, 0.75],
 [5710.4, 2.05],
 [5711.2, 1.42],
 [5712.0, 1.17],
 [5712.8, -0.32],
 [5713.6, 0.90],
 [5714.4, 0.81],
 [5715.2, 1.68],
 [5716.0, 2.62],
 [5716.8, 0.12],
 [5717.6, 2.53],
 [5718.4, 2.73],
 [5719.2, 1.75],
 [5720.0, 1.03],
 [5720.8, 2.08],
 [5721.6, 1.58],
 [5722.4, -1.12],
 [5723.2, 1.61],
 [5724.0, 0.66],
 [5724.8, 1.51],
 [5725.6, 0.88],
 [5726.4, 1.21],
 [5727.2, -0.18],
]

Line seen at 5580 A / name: [O III] 5007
